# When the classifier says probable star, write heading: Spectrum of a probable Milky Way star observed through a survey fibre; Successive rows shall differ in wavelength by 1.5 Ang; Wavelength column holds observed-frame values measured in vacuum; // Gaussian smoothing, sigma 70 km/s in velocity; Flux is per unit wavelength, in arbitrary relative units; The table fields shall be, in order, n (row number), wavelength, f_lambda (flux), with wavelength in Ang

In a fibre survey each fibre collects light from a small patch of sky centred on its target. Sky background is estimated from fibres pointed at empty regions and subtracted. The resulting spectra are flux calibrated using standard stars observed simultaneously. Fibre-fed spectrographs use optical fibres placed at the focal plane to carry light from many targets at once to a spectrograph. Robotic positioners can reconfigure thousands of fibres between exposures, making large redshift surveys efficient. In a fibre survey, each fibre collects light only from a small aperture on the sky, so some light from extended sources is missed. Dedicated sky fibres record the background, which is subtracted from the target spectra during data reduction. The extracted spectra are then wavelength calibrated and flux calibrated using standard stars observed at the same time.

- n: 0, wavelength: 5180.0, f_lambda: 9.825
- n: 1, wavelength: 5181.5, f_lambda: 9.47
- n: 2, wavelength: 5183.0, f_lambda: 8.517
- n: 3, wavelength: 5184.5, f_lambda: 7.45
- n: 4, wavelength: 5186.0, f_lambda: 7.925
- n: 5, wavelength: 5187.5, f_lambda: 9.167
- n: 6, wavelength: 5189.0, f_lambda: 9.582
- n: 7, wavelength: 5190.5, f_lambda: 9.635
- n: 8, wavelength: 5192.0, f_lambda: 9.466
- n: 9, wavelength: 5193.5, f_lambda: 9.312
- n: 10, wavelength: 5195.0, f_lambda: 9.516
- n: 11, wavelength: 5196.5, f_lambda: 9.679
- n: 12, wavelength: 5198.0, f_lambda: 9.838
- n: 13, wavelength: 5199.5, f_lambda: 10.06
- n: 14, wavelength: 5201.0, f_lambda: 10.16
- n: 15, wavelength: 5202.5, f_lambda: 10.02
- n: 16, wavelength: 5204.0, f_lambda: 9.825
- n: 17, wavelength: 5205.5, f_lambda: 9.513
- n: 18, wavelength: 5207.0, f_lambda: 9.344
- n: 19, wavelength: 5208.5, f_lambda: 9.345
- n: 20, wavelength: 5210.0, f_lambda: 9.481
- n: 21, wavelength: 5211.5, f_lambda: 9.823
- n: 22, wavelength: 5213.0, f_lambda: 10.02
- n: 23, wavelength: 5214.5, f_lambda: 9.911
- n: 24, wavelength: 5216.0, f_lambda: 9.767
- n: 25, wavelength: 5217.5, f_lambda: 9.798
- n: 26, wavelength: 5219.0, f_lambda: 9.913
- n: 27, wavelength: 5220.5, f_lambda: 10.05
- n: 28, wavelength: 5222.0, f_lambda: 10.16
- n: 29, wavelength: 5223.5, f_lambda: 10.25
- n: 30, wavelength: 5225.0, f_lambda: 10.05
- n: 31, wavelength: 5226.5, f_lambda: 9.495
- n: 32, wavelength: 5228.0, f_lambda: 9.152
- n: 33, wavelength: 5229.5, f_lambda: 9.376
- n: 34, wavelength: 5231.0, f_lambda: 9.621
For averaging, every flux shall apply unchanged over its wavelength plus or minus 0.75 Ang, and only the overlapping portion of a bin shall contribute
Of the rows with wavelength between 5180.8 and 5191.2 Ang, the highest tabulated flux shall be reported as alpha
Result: 9.635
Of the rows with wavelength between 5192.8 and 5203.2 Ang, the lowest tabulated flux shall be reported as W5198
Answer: 9.312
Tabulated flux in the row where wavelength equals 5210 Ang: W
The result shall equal 9.481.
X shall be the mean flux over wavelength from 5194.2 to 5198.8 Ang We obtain 9.68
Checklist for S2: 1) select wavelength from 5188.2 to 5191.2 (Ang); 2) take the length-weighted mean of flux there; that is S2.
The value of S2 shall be 9.6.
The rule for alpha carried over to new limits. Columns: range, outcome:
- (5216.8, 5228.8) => 10.25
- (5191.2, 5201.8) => 10.16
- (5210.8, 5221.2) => 10.05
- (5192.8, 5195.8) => 9.516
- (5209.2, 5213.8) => 10.02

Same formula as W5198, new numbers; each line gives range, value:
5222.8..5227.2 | 9.495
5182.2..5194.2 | 7.45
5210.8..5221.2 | 9.767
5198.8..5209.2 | 9.344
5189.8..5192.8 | 9.466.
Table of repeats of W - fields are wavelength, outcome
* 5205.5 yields 9.513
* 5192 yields 9.466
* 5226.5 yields 9.495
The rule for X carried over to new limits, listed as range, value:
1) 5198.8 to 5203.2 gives 10.1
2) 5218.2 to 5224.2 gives 10.1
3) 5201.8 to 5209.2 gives 9.61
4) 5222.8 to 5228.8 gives 9.73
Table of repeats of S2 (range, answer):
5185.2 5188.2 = 8.52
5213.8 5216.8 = 9.84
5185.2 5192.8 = 9.14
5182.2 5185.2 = 8.02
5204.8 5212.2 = 9.5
